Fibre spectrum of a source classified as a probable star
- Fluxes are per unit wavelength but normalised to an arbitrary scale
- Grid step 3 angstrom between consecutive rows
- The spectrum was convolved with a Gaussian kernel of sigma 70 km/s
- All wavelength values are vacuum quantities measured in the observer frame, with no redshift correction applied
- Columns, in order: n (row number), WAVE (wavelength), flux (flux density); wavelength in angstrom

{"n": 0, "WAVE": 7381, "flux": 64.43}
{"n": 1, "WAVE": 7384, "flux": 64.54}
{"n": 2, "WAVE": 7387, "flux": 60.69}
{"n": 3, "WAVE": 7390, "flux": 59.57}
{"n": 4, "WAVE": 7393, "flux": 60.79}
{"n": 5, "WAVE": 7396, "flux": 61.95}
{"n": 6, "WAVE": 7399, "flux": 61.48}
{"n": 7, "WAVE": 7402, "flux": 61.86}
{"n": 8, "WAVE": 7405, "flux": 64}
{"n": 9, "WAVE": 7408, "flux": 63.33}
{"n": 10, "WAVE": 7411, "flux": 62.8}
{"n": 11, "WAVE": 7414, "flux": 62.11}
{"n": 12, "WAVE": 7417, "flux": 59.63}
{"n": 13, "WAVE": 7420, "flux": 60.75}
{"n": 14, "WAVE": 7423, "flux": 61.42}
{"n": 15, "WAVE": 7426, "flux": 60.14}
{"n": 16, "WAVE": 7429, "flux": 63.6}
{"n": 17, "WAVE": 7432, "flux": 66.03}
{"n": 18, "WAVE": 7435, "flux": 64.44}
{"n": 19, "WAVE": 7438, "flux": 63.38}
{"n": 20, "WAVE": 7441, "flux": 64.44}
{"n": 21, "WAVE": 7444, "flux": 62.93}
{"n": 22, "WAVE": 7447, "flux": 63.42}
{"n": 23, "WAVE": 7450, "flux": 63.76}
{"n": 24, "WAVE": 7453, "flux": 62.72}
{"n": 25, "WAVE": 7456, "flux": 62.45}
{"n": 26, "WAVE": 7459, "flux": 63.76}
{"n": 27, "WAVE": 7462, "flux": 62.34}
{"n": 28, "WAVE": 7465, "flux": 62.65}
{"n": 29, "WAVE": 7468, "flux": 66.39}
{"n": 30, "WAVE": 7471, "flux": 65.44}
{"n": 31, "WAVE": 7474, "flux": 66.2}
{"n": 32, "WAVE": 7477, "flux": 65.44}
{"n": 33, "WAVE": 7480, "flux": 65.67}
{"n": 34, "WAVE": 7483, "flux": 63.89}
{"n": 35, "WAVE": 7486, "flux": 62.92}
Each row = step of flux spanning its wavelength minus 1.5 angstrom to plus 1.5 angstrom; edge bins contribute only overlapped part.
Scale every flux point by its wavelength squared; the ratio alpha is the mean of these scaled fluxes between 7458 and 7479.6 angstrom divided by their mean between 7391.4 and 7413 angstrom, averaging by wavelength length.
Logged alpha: 1.06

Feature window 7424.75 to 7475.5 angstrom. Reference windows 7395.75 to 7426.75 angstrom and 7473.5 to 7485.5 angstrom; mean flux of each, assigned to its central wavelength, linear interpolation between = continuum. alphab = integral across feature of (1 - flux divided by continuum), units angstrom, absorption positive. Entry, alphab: -0.1 angstrom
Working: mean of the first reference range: 61.8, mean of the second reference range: 65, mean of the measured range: 63.8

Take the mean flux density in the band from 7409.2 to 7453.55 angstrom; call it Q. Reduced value 62.8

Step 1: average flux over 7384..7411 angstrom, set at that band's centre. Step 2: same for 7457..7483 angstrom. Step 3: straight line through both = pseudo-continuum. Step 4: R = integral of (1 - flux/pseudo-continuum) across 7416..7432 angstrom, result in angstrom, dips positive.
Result 0.3 angstrom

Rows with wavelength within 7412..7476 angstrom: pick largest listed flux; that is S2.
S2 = 66.39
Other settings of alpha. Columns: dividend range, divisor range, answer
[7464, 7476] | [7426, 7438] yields 1.03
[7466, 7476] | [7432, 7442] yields 1.03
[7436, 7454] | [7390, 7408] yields 1.04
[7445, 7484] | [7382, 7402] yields 1.06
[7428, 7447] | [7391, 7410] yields 1.04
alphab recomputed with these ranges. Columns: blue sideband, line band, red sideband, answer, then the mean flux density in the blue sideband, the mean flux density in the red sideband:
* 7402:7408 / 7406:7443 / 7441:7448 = 0.39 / 63.3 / 63.4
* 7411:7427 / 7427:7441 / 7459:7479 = -0.47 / 61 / 64.7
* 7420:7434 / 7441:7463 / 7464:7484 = 0.28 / 62.6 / 65.2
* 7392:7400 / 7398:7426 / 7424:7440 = 0.22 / 61.4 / 63.5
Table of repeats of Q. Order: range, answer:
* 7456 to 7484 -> 64.5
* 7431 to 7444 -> 64.3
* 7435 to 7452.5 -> 63.6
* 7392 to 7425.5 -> 61.8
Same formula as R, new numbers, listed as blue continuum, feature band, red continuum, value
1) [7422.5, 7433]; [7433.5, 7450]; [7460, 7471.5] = -0.1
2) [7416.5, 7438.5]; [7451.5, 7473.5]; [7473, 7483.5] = 0.2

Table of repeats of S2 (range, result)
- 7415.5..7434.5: 66.03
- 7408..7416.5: 63.33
